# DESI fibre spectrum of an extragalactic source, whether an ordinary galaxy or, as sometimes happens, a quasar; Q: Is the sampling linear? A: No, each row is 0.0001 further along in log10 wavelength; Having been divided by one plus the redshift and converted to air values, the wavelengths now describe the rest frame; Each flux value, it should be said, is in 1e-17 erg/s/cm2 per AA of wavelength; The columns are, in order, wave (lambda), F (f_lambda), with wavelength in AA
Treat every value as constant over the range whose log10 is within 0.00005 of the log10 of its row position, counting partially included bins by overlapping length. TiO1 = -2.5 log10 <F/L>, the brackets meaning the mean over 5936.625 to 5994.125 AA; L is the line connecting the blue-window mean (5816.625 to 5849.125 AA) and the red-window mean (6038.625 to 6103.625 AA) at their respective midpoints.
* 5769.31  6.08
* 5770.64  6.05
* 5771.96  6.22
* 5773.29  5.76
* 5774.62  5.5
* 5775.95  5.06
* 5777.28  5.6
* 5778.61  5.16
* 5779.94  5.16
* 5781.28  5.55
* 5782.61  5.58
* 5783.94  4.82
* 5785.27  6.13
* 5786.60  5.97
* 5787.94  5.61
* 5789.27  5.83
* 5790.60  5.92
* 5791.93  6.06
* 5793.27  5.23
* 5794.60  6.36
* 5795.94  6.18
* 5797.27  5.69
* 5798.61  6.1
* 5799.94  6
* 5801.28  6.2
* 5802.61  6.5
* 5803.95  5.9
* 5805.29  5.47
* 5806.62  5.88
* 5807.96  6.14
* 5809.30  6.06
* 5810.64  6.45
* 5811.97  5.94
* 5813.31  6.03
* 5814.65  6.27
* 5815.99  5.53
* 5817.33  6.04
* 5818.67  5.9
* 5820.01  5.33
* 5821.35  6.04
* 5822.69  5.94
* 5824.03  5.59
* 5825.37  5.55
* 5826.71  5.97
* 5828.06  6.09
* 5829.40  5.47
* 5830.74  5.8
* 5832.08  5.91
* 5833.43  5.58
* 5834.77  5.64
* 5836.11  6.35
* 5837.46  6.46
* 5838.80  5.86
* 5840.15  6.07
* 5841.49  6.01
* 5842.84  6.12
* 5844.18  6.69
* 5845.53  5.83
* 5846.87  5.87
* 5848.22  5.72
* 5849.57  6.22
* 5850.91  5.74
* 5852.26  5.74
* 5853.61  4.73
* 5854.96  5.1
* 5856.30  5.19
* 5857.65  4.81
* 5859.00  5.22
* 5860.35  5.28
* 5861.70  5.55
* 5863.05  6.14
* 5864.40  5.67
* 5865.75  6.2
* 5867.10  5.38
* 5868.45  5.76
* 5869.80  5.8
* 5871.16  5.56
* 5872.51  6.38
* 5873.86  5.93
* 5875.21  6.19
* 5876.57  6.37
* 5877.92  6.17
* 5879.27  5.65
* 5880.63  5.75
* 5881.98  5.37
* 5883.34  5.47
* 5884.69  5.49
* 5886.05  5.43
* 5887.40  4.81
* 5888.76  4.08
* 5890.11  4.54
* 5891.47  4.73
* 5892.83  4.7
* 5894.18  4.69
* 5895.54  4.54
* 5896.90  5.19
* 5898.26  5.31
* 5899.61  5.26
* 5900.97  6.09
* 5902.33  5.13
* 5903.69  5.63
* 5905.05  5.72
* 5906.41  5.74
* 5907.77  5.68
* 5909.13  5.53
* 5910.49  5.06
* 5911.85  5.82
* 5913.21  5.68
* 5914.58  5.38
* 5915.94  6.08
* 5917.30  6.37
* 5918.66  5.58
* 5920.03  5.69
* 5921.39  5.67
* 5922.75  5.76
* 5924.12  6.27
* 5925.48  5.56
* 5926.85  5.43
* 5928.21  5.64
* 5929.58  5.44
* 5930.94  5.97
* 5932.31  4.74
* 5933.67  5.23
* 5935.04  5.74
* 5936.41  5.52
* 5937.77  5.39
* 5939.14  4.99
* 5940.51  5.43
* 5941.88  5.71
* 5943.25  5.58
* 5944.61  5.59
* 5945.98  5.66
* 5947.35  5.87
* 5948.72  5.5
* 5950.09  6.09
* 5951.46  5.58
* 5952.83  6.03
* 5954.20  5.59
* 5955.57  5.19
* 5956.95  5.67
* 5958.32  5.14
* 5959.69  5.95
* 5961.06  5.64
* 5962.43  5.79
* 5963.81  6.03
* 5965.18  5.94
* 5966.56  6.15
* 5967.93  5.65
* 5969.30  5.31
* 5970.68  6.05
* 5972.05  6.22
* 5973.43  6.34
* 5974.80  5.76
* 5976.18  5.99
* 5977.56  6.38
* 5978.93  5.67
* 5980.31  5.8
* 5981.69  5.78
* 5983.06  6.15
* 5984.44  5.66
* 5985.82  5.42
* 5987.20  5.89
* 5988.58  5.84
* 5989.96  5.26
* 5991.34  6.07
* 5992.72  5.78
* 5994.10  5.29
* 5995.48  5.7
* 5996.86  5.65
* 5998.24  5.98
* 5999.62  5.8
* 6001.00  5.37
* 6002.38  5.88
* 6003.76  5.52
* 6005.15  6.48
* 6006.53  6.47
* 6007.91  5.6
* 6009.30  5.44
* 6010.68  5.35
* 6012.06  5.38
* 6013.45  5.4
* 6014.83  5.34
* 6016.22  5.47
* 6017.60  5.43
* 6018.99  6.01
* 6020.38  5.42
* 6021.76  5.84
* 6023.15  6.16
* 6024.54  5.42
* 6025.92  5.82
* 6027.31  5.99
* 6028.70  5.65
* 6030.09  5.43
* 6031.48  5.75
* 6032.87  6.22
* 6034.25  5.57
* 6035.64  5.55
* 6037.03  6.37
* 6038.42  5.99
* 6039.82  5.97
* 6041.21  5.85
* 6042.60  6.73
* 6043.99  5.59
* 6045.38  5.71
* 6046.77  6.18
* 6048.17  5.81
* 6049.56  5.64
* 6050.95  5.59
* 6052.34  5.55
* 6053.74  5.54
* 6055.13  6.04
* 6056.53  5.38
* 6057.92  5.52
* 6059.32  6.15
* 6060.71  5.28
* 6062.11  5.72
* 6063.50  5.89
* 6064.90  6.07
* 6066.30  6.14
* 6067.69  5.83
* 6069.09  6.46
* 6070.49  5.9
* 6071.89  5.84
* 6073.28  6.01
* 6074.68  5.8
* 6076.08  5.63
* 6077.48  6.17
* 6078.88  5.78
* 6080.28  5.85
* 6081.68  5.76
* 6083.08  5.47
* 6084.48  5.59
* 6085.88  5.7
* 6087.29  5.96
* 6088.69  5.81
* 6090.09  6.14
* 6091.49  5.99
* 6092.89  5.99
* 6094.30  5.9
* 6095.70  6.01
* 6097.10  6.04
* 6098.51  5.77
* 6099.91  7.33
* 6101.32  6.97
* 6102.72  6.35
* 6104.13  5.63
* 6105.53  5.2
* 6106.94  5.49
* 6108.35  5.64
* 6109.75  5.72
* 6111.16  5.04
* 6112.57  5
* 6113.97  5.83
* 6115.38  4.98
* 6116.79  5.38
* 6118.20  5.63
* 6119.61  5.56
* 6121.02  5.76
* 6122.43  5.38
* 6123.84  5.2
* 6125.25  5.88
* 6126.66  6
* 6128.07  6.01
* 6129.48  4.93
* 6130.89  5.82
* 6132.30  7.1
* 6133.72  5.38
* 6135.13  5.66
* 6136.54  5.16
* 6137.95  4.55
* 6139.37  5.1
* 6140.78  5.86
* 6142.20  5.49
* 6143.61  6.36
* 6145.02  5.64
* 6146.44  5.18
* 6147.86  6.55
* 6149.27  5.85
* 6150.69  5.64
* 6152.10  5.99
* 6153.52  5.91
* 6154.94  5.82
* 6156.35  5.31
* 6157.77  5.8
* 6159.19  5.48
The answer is 0.03 mag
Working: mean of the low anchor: 5.91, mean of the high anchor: 5.92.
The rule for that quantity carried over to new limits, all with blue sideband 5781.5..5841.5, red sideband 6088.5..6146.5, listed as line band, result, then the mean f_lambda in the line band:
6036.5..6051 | -0.04 mag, 5.96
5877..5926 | 0.08 mag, 5.44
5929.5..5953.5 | 0.05 mag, 5.56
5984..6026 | 0.02 mag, 5.68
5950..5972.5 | 0.01 mag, 5.75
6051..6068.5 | 0.00 mag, 5.76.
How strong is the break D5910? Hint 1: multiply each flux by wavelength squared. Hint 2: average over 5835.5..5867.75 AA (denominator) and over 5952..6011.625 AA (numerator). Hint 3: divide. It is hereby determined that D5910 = 1.1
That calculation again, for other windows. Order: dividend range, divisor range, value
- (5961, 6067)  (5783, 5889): 1.06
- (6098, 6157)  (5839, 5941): 1.11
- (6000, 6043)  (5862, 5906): 1.10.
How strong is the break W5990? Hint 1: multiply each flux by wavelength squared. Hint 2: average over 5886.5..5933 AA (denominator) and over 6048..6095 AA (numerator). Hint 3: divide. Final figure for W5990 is 1.14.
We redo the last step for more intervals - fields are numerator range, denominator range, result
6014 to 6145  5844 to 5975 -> 1.09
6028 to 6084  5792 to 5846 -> 1.06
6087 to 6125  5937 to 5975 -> 1.06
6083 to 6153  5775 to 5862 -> 1.10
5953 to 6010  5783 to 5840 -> 1.04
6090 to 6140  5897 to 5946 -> 1.09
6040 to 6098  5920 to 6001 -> 1.06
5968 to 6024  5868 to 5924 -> 1.08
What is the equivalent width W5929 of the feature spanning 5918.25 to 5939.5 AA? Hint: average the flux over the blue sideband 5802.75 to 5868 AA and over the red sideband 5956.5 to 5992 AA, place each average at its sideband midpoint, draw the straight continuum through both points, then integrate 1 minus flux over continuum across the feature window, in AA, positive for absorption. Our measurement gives 1.0 AA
